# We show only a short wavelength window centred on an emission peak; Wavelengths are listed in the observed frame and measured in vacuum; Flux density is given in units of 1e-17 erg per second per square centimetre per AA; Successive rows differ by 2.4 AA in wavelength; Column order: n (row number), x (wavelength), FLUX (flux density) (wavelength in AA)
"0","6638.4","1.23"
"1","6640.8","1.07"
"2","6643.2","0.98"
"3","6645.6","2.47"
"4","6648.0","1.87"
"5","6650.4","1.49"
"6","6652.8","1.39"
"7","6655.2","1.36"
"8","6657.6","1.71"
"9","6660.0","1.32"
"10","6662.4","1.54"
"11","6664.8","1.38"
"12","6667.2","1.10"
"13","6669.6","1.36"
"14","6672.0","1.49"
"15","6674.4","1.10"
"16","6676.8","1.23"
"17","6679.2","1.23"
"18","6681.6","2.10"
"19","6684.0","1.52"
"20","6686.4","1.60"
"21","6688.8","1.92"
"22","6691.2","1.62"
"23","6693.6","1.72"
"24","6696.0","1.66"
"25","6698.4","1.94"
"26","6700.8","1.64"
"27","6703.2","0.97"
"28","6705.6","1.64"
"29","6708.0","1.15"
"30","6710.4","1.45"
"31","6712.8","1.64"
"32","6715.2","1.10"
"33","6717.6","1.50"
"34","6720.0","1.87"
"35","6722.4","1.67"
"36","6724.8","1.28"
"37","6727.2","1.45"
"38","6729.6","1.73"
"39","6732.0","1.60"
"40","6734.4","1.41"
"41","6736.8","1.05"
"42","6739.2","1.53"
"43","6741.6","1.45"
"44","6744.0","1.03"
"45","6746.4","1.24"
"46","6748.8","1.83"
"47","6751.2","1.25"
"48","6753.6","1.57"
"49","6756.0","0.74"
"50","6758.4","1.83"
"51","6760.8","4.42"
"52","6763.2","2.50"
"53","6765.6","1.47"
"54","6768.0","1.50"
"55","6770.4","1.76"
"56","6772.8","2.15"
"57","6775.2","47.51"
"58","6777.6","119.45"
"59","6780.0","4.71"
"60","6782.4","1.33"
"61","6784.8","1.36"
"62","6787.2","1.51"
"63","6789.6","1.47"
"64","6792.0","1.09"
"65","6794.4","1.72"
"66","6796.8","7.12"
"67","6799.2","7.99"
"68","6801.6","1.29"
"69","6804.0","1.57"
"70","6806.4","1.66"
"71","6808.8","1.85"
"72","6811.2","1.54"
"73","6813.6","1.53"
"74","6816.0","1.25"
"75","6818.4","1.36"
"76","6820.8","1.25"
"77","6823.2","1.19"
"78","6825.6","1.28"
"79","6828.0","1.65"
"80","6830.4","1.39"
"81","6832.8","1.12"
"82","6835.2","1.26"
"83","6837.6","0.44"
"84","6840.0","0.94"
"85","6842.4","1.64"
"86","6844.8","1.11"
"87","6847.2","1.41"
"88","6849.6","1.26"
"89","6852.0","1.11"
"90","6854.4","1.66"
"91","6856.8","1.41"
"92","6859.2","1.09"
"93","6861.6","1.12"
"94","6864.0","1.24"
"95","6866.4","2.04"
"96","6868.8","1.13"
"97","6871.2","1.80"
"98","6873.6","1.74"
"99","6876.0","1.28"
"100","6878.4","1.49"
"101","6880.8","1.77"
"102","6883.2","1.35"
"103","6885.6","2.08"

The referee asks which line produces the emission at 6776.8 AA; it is H-alpha 6563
